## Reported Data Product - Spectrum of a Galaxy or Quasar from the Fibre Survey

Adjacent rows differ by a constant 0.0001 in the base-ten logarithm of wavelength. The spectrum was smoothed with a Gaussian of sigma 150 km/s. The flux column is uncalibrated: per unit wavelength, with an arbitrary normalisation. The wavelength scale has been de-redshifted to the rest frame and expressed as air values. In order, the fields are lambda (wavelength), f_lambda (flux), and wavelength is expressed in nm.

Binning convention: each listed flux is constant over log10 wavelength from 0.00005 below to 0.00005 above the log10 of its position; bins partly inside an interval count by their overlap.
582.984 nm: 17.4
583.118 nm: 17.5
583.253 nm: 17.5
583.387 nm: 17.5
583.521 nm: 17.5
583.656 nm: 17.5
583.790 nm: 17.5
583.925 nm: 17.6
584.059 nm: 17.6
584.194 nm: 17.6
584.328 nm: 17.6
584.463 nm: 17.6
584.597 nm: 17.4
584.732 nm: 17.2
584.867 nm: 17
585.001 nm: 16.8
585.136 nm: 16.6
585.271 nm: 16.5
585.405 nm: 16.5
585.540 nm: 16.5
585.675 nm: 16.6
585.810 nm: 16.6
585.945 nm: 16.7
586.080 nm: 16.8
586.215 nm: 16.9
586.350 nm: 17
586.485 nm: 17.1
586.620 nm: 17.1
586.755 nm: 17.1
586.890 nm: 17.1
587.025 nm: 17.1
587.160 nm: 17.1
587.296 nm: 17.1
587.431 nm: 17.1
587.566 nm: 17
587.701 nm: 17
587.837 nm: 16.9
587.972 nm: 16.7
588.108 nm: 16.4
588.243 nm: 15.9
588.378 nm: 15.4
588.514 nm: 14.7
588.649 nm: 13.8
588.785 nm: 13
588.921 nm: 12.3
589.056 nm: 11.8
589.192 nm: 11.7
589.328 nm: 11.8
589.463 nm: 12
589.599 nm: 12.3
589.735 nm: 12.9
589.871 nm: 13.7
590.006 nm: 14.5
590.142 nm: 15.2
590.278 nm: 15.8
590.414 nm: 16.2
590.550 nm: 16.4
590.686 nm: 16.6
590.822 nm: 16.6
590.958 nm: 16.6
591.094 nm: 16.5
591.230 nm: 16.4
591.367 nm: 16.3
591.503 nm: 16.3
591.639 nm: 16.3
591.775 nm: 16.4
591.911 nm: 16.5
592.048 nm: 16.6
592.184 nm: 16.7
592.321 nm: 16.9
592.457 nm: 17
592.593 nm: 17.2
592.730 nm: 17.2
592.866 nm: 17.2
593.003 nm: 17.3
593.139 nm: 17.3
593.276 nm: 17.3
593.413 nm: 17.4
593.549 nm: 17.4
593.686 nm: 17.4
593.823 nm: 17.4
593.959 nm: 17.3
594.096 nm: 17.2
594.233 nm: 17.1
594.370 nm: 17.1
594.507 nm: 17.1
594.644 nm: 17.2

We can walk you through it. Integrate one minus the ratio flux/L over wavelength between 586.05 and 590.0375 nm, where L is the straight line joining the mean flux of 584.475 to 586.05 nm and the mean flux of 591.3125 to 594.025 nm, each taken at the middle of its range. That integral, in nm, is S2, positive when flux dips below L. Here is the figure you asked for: 0.39 nm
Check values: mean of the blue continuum 16.8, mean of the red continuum 17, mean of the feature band 15.2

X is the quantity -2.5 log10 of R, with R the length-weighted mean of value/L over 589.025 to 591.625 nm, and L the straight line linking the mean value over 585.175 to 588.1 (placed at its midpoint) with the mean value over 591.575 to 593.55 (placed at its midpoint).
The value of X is 0.15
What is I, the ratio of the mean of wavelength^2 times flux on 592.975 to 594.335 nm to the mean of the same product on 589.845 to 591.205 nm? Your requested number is 1.10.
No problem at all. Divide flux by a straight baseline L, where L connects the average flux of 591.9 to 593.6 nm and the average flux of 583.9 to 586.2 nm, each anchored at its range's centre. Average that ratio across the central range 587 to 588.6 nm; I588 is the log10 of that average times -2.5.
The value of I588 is 0.035 mag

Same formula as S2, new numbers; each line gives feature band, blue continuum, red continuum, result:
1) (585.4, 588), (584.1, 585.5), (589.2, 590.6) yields -0.17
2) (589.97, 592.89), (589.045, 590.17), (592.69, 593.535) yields -0.25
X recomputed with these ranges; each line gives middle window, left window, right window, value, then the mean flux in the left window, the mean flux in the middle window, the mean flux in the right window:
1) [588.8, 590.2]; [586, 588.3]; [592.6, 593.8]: 0.31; 16.9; 12.8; 17.3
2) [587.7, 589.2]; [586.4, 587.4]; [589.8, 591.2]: 0.13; 17.1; 14.6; 15.8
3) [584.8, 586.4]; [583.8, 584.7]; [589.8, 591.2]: 0.03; 17.5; 16.7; 15.8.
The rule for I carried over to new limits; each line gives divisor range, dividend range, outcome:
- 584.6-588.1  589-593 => 0.93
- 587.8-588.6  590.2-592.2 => 1.04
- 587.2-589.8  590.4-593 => 1.16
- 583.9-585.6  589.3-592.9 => 0.94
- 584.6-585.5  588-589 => 0.88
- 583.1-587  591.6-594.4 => 1.02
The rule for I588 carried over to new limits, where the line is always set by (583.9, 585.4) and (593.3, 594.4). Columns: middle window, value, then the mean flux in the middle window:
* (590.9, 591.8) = 0.056 mag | 16.4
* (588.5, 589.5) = 0.345 mag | 12.6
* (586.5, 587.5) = 0.007 mag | 17.1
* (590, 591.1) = 0.075 mag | 16.1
